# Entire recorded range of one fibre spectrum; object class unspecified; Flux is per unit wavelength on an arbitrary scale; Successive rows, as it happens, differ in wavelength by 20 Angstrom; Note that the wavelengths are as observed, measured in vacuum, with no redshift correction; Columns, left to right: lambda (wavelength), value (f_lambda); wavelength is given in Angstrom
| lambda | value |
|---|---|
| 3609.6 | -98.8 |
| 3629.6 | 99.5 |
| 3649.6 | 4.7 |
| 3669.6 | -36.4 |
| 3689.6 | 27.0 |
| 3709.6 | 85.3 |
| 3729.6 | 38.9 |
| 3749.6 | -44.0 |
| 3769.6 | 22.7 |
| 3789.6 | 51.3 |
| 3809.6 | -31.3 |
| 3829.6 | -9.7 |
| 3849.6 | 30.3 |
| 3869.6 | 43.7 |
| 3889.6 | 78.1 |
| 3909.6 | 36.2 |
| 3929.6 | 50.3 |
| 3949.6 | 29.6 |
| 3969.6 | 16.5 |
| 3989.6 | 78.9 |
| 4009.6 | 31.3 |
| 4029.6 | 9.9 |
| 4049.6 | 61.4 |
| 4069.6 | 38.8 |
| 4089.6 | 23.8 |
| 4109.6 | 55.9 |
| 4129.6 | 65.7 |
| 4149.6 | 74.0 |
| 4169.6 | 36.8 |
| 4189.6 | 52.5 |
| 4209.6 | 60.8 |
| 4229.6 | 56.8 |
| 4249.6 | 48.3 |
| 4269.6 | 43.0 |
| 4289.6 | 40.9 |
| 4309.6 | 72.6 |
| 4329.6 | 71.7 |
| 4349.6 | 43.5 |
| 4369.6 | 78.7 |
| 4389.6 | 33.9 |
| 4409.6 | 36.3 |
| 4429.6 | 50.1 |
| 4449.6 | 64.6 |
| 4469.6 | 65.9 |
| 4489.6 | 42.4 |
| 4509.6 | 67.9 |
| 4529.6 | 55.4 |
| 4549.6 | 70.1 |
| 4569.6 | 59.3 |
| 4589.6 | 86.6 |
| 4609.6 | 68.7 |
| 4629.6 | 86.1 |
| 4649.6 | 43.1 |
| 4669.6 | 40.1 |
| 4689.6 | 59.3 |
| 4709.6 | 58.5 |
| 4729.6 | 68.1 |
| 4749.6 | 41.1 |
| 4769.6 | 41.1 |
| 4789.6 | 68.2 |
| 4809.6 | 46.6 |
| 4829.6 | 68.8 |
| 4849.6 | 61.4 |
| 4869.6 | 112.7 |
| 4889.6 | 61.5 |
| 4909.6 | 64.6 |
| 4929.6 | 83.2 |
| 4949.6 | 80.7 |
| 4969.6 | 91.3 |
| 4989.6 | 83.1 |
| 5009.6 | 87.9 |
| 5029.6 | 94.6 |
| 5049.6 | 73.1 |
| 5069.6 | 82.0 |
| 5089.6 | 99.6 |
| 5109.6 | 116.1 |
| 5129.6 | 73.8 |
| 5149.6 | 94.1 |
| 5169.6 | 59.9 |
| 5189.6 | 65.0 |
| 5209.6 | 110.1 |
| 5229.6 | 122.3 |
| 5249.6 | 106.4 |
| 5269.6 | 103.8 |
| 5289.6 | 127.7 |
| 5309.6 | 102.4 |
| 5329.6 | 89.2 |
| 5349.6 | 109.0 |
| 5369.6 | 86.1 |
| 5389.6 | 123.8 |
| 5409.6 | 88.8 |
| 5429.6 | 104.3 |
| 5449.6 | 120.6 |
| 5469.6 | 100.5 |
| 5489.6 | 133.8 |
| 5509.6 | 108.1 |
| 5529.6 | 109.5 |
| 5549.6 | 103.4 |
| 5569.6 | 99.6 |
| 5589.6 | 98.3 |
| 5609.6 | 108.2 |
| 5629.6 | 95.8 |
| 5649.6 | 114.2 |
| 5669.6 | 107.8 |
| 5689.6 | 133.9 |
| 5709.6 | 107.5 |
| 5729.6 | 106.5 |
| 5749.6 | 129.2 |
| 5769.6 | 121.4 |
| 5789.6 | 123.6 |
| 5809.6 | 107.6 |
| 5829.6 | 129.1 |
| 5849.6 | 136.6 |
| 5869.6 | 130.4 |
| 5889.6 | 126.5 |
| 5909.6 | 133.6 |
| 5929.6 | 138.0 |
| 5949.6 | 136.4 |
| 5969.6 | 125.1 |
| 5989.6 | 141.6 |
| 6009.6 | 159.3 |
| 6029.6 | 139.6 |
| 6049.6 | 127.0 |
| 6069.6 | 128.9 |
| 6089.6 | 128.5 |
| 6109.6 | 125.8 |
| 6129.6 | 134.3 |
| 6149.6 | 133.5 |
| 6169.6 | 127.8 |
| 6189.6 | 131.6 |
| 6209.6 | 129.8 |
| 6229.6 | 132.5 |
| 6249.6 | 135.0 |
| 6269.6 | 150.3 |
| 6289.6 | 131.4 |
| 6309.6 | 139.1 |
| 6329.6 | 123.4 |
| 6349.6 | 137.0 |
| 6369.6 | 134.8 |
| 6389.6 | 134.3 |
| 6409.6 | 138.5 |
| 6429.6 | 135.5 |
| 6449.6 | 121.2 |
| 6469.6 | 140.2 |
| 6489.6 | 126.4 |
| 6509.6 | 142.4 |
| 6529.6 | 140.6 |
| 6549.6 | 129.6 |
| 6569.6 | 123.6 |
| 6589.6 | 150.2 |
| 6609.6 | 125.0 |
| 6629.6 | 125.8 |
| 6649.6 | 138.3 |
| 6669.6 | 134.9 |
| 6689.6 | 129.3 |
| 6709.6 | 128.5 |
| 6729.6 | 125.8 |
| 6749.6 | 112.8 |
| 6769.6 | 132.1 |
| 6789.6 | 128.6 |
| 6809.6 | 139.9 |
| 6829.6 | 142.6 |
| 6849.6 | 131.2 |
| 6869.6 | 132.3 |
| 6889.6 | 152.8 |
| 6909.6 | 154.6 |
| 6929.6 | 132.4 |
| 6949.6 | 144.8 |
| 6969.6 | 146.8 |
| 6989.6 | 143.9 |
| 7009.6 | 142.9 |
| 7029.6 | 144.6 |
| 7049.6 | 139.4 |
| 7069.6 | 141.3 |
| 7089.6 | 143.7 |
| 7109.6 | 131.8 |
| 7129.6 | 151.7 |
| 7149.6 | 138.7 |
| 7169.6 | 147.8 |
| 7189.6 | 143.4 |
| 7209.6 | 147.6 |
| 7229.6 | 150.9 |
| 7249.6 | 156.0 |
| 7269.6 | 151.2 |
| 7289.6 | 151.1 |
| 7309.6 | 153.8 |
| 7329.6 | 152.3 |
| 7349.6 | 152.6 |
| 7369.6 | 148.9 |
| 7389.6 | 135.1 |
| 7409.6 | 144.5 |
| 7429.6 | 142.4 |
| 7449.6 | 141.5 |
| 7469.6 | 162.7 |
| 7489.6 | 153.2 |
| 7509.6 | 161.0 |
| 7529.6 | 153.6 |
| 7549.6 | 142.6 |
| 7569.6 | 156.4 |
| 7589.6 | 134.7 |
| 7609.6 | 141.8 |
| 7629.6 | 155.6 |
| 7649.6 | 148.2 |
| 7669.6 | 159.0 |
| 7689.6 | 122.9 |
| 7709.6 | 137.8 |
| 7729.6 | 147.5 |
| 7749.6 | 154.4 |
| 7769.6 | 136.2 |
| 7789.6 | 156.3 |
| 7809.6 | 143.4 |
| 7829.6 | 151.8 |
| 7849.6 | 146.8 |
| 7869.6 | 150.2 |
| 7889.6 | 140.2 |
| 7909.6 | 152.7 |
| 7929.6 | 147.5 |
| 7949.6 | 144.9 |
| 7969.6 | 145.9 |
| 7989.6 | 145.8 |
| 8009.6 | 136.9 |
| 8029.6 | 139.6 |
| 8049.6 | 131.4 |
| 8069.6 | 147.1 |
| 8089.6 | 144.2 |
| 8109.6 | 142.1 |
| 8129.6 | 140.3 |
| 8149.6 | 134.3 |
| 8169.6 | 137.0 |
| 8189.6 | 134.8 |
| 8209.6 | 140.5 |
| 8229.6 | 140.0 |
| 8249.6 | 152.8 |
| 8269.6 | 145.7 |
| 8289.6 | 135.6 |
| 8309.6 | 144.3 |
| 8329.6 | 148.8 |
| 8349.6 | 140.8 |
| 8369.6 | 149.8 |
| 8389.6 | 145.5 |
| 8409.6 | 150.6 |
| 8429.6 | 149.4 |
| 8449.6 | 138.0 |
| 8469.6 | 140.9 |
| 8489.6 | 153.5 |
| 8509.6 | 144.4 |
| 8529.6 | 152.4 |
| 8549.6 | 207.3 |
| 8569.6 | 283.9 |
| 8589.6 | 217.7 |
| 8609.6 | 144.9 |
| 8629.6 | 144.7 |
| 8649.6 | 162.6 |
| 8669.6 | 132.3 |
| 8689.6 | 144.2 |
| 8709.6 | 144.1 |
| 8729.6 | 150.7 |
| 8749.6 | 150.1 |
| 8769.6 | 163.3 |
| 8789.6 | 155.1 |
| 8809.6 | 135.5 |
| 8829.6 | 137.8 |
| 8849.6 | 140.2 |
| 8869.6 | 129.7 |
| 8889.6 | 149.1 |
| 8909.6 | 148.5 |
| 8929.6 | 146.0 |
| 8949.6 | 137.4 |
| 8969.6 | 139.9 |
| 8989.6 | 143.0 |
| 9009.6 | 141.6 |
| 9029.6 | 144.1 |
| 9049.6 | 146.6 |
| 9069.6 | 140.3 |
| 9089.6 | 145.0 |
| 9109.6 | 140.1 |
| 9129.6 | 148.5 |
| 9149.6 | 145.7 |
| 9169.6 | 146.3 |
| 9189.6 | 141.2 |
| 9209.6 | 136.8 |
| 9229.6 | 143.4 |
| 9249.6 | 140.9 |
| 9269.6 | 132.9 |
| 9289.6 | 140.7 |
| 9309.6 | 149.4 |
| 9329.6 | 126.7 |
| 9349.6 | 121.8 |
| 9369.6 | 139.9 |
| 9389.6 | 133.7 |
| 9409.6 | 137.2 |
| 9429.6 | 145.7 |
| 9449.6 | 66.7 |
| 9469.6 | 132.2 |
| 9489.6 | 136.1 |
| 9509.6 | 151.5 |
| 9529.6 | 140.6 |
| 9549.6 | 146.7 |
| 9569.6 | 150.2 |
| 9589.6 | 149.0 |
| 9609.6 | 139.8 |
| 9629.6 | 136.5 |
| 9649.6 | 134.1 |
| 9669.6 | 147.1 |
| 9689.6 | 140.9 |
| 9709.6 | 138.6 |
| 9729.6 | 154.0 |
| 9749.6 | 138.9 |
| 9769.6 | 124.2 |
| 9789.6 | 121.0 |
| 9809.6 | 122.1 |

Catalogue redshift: 0.30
